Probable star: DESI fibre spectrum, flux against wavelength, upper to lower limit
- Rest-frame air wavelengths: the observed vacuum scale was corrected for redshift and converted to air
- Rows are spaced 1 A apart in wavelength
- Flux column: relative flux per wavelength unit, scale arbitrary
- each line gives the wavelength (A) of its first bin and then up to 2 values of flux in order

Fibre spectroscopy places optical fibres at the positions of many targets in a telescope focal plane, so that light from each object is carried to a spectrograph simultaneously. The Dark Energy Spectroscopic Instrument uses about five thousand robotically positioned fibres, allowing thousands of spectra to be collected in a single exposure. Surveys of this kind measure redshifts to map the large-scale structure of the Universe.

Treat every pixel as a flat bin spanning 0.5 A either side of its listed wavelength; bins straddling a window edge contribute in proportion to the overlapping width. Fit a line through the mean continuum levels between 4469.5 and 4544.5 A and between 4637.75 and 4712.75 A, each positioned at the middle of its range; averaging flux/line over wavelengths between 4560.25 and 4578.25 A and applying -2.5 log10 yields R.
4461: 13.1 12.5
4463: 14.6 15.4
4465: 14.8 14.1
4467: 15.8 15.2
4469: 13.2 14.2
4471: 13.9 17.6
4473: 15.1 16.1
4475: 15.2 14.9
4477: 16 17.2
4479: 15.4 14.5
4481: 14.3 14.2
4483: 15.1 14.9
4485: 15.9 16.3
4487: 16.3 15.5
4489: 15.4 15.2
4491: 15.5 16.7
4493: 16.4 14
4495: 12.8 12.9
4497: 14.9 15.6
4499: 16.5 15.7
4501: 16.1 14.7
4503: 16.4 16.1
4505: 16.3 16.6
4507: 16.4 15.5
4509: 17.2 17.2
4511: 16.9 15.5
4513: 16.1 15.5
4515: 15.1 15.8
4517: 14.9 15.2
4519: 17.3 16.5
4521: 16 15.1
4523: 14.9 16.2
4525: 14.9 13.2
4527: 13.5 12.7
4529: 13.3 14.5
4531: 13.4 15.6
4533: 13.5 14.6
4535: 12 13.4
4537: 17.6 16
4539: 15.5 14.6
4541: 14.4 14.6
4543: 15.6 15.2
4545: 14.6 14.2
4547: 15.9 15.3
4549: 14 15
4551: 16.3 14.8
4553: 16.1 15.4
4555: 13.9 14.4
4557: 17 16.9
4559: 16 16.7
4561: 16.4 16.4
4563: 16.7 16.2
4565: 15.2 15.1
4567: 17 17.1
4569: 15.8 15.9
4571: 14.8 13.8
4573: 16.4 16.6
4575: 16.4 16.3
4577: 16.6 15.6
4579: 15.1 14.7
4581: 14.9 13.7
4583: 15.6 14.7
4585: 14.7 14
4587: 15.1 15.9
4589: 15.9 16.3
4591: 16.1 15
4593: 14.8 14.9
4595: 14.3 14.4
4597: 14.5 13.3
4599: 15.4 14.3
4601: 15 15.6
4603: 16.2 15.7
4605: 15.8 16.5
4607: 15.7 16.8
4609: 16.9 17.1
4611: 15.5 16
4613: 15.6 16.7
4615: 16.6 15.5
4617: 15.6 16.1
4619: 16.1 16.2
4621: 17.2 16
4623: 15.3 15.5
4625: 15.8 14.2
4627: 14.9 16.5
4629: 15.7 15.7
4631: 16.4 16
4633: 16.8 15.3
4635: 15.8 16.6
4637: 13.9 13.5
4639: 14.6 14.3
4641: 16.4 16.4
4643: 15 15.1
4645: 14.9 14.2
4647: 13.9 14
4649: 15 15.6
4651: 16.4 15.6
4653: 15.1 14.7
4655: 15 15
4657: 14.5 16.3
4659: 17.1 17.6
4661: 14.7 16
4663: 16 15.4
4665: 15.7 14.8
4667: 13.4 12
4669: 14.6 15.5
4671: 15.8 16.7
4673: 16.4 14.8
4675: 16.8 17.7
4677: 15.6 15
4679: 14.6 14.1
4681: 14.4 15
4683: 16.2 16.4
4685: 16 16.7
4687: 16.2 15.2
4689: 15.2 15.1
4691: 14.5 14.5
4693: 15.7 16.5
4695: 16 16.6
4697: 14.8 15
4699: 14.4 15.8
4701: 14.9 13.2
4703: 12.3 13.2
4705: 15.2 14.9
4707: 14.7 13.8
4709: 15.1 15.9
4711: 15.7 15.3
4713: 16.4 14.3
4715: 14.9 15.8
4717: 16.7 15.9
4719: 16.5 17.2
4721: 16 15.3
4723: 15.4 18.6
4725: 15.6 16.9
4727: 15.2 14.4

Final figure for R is -0.05 mag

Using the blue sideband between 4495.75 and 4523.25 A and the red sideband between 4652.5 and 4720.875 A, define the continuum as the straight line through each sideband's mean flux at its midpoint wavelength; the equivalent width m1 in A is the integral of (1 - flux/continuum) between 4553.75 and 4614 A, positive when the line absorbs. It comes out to 0.2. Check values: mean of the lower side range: 15.9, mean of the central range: 15.6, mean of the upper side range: 15.3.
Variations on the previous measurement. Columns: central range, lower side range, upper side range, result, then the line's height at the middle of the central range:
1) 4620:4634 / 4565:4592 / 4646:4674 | -0.4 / 15.4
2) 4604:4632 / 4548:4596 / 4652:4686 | -0.9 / 15.5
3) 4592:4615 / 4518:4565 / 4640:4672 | -0.5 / 15.2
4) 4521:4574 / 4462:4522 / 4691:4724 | 0.9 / 15.4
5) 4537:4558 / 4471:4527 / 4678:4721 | 0.3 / 15.5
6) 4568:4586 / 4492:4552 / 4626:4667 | -0.1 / 15.3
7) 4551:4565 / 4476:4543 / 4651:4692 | -0.5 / 15.3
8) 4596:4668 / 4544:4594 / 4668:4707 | -0.5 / 15.4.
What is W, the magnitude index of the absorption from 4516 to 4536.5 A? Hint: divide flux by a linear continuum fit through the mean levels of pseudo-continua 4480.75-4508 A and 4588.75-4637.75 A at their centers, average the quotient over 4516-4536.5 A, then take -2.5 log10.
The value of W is 0.07 mag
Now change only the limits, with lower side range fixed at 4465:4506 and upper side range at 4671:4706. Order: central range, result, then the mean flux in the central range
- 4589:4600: 0.03 mag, 14.9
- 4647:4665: -0.01 mag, 15.5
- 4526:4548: 0.06 mag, 14.5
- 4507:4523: -0.05 mag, 16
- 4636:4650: 0.04 mag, 14.8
